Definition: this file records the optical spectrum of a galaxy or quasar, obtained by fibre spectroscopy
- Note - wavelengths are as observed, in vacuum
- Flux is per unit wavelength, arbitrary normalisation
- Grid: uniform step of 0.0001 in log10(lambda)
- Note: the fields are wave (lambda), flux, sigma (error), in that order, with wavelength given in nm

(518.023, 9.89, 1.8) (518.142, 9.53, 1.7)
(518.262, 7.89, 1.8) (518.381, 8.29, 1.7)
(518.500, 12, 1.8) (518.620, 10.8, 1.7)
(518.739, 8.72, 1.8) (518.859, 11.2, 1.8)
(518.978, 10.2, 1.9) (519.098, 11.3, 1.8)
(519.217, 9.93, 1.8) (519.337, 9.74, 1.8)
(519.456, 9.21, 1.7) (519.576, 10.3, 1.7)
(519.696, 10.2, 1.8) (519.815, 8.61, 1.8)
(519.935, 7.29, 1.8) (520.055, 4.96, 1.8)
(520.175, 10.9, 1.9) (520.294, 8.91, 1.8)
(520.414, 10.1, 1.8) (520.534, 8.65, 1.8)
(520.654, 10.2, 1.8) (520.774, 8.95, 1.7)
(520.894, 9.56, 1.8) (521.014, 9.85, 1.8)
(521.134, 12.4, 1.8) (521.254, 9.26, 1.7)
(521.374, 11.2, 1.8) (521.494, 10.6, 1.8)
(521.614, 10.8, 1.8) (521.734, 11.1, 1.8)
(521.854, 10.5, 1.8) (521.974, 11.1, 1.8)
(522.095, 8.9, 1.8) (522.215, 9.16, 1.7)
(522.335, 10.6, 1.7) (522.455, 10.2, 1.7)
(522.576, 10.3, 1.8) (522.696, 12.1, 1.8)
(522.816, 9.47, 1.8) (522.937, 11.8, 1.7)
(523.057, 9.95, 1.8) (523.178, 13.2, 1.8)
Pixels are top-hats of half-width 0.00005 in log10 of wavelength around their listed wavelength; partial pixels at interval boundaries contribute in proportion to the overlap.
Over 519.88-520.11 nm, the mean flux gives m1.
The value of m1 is 6.12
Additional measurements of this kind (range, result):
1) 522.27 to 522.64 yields 10.4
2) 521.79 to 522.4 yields 10.1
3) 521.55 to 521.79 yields 11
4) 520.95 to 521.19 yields 11.1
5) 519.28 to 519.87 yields 9.63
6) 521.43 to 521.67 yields 10.7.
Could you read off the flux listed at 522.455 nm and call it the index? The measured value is 10.2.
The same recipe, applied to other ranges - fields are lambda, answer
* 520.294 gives 8.91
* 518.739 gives 8.72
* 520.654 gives 10.2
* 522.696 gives 12.1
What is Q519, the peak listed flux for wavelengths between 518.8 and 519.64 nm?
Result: 11.3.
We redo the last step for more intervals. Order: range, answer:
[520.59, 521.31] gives 12.4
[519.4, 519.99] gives 10.3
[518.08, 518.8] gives 12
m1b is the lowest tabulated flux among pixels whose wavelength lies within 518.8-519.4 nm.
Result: 9.74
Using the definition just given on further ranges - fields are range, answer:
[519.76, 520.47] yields 4.96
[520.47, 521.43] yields 8.65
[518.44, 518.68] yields 10.8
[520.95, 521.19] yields 9.85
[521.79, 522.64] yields 8.9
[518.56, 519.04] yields 8.72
